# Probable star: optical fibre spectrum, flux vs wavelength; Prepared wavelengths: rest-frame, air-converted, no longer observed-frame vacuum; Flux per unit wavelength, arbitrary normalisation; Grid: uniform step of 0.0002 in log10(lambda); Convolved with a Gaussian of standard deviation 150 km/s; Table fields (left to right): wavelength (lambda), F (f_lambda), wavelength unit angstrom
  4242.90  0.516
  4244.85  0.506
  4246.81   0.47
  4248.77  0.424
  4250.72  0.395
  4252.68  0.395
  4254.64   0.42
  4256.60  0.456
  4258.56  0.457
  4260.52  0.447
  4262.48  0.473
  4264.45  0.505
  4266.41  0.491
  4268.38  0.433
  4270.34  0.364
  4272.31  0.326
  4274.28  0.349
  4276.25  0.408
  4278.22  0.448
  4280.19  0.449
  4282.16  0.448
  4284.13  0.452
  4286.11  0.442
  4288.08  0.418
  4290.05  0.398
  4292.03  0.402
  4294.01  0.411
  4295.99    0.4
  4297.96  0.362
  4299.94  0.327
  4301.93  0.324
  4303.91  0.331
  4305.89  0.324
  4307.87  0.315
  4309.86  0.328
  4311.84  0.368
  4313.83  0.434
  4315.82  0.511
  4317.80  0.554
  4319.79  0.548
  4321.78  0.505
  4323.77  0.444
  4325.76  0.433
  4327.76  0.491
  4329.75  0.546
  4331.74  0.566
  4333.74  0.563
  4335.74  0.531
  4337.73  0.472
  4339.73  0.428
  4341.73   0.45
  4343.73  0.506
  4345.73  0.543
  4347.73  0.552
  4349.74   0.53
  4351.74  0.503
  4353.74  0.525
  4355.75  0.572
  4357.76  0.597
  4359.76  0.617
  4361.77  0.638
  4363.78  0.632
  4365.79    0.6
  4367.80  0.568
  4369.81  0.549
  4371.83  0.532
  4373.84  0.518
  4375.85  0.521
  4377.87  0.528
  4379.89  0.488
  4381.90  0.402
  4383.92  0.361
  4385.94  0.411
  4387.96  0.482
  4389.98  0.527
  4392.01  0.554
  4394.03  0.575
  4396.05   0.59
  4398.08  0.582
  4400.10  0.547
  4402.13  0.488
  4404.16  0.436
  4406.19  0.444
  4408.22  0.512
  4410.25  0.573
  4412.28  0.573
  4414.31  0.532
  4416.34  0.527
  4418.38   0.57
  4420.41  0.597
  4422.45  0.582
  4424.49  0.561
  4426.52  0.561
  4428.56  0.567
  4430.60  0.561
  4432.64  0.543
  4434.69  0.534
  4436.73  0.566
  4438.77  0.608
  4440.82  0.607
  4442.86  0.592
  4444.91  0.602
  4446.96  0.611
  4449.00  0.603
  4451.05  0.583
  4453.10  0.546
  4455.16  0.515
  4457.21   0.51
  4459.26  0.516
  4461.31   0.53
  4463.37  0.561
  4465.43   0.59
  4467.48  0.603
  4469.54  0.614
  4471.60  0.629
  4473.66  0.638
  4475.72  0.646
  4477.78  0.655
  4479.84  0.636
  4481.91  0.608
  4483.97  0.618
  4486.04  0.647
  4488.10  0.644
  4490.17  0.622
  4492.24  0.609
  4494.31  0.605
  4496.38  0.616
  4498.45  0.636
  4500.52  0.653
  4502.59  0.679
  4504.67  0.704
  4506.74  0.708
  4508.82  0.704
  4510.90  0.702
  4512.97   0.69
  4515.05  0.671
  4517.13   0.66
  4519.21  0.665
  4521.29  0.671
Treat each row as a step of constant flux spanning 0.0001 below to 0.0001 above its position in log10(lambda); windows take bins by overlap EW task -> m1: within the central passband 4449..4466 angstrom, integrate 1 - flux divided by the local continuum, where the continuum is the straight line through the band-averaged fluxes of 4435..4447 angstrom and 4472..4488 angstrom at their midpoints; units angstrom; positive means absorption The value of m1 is 1.8 angstrom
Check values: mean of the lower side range 0.593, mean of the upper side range 0.636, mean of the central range 0.546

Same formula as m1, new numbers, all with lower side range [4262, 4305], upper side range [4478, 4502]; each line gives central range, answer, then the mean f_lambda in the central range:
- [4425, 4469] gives 1.1 angstrom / 0.568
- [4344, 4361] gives -2.6 angstrom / 0.554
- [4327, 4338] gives -1.8 angstrom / 0.533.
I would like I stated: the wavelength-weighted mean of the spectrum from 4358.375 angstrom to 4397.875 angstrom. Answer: 0.533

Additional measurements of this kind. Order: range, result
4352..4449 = 0.546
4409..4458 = 0.568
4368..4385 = 0.491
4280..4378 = 0.48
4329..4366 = 0.545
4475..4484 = 0.634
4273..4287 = 0.426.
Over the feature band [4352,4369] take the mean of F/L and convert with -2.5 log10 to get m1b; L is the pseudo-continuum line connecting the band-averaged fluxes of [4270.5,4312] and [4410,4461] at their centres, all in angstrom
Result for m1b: -0.25 mag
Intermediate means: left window 0.382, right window 0.565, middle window 0.589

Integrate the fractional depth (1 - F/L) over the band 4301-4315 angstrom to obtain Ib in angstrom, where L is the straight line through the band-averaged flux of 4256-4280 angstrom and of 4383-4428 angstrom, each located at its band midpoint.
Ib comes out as 3.4 angstrom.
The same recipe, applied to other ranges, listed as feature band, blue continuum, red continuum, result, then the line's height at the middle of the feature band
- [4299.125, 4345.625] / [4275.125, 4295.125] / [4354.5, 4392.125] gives 2.2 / 0.471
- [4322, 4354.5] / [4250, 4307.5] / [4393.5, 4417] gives -2.7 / 0.466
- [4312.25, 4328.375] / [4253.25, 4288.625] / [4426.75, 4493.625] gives -0.4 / 0.474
